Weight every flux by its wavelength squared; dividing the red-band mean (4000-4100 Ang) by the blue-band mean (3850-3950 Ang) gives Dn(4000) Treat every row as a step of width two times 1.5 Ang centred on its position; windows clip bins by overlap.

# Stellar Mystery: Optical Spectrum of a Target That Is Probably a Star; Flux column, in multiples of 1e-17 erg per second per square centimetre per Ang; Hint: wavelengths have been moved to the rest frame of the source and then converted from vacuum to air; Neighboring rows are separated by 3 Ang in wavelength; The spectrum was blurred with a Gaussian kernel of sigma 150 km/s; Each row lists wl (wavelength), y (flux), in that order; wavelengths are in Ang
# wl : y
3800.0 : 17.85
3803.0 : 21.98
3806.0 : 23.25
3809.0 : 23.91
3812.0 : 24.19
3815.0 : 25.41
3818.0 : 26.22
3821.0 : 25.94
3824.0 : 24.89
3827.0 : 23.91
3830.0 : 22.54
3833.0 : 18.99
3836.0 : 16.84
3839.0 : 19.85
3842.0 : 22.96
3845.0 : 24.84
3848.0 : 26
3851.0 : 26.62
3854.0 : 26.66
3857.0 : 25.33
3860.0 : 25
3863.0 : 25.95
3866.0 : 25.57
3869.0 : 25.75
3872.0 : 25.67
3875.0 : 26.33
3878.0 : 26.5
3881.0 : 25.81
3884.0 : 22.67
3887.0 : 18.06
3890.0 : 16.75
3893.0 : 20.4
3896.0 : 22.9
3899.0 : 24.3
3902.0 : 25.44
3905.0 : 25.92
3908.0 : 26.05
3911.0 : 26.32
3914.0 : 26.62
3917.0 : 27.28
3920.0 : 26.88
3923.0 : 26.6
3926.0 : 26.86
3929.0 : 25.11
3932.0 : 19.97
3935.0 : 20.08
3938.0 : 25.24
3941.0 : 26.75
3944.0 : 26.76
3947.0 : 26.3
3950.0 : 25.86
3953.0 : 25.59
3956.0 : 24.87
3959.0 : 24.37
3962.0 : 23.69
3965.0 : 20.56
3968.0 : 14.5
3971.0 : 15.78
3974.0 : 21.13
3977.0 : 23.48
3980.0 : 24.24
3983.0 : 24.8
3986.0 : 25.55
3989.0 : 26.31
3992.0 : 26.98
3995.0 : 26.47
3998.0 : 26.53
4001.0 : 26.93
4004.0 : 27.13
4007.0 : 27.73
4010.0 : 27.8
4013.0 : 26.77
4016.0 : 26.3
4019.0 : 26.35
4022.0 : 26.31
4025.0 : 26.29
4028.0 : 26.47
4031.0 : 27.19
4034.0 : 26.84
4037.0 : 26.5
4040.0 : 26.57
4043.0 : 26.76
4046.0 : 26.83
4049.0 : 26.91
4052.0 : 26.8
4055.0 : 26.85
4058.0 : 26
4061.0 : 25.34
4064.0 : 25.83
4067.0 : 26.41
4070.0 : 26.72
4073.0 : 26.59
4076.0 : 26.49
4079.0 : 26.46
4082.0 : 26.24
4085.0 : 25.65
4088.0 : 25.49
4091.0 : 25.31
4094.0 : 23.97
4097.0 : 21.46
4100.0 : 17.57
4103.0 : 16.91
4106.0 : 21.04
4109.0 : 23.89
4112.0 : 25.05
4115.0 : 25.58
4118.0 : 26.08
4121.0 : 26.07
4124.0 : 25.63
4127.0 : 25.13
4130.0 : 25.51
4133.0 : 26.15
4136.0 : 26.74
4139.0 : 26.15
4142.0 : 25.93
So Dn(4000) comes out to 1.14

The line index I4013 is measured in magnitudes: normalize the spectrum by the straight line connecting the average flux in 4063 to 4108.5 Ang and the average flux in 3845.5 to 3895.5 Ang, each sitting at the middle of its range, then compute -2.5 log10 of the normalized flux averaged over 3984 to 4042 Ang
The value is -0.11 mag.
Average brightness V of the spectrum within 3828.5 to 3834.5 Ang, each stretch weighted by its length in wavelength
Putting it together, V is 20.8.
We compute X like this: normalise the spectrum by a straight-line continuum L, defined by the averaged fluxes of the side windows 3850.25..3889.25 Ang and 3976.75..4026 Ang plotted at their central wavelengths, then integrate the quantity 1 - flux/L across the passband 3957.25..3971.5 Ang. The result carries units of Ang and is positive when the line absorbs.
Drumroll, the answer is 3.16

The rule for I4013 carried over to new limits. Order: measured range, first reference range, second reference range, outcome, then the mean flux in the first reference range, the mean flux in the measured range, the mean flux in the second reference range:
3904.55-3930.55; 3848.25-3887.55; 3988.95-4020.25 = -0.023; 25.3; 26.4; 26.9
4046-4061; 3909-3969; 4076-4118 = -0.113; 24.6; 26.5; 23.6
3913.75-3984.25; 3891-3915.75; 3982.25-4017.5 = 0.075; 24.6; 23.8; 26.6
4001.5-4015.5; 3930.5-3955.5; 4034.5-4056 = -0.052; 24.6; 27.3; 26.7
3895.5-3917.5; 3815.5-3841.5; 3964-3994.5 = -0.142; 22.5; 25.7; 22.5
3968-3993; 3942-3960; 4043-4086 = 0.132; 25.7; 22.9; 26.4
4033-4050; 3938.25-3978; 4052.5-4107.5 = -0.114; 23.1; 26.7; 24.5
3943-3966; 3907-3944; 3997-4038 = 0.043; 25.4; 24.8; 26.8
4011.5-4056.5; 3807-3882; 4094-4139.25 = -0.112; 24.5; 26.6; 23.9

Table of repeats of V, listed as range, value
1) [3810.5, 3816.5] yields 24.8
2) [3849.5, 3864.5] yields 25.9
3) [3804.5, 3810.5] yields 23.6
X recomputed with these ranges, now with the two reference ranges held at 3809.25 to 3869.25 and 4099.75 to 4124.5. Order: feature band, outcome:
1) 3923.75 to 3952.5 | -1.24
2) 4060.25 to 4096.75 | -3.68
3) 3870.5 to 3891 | 0.63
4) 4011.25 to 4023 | -1.44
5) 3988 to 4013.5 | -3.63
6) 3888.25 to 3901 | 1.47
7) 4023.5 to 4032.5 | -1.19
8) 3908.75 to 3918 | -1.07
